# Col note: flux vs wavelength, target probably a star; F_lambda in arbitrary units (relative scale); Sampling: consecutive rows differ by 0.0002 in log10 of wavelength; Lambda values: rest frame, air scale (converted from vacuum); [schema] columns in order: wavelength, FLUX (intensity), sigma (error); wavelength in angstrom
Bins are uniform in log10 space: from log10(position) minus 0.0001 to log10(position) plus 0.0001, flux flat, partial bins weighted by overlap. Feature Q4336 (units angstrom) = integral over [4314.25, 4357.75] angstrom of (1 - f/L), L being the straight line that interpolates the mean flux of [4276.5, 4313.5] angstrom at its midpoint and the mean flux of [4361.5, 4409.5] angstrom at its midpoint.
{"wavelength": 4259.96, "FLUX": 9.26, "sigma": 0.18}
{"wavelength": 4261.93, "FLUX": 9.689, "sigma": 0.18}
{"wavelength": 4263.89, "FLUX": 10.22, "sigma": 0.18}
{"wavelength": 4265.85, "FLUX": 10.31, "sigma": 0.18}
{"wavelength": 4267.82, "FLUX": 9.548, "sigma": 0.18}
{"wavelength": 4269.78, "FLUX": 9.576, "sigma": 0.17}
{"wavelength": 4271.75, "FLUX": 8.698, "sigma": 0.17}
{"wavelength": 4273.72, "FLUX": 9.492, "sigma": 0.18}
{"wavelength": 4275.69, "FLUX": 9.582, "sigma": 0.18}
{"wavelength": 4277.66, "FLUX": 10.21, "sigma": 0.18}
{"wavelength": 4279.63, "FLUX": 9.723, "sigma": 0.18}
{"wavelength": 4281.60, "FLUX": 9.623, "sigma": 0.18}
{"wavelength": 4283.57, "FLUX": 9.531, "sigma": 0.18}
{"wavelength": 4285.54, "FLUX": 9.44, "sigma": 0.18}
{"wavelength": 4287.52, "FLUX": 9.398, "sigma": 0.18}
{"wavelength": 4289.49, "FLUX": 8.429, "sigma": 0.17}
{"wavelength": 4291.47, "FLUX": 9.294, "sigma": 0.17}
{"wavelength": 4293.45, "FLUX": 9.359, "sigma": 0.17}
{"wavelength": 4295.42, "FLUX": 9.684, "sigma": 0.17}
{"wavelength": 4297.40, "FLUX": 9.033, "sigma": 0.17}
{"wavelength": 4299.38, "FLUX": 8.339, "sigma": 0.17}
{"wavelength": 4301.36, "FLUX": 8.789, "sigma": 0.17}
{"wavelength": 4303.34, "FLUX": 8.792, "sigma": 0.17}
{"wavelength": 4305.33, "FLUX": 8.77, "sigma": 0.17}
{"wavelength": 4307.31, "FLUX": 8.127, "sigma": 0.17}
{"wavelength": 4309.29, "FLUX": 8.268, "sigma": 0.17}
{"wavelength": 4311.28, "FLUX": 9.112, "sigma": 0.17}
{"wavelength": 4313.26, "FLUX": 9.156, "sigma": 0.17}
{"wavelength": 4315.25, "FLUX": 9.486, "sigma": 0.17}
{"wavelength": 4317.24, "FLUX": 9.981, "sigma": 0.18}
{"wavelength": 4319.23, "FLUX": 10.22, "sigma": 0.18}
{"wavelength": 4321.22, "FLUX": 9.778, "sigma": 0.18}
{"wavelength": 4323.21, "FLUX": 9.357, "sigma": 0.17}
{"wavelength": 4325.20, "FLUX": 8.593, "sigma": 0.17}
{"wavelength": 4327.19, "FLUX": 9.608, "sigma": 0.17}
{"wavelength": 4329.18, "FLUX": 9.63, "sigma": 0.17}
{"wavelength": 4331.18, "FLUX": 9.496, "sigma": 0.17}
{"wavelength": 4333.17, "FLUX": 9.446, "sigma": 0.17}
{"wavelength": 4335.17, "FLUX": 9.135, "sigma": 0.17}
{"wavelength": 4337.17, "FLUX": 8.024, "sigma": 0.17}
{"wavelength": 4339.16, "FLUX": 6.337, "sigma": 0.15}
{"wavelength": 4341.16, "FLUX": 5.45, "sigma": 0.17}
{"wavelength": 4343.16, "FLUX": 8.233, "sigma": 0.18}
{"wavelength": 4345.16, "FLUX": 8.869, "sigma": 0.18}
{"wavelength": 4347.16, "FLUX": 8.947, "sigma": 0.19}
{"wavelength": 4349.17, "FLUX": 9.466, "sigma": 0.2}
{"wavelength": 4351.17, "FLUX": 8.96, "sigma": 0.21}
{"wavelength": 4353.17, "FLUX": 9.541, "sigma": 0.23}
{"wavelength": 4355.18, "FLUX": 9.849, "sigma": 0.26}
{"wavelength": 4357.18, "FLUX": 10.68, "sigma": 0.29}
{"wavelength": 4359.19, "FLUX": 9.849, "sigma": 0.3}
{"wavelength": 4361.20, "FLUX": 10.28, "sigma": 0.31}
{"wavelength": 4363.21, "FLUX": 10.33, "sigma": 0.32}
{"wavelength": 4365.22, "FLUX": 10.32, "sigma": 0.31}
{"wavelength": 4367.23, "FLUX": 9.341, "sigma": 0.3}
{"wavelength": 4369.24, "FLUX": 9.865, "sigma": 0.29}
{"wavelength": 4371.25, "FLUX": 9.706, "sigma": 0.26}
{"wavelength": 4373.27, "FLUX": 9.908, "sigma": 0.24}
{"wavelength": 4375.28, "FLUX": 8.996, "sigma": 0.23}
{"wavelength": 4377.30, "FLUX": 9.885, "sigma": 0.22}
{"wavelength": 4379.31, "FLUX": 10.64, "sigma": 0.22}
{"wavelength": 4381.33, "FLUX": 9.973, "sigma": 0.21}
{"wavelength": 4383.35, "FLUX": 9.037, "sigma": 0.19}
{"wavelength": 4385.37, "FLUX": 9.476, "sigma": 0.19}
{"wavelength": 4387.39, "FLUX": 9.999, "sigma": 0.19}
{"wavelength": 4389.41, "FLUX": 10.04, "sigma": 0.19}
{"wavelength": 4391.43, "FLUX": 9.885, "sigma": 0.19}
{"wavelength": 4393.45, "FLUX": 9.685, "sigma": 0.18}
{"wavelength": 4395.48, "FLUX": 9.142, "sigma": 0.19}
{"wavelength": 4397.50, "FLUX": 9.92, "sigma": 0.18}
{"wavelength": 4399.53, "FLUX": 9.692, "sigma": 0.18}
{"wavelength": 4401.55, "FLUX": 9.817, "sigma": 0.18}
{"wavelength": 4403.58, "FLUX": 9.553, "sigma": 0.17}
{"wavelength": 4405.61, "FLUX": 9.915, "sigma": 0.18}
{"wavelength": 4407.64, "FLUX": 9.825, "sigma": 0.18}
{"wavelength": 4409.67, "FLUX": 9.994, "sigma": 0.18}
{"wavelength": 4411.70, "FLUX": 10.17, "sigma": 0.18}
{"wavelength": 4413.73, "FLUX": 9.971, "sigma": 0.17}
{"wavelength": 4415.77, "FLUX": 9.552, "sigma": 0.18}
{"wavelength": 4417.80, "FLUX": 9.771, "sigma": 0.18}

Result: 1.77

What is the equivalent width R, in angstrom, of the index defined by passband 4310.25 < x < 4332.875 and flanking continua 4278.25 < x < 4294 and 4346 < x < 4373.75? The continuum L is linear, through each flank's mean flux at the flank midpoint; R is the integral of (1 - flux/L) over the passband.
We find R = 0.2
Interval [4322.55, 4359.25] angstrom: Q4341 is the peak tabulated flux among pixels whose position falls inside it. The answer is 10.68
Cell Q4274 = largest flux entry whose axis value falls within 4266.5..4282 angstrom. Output 10.21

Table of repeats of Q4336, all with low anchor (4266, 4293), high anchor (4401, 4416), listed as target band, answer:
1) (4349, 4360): -0.1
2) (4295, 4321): 1.3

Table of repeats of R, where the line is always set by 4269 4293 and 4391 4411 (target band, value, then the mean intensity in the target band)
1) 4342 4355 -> 0.8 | 9.01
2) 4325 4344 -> 2.3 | 8.39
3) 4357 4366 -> -0.6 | 10.2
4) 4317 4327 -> 0.0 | 9.56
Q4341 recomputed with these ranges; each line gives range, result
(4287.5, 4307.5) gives 9.684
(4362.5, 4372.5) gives 10.33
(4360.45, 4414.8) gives 10.64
